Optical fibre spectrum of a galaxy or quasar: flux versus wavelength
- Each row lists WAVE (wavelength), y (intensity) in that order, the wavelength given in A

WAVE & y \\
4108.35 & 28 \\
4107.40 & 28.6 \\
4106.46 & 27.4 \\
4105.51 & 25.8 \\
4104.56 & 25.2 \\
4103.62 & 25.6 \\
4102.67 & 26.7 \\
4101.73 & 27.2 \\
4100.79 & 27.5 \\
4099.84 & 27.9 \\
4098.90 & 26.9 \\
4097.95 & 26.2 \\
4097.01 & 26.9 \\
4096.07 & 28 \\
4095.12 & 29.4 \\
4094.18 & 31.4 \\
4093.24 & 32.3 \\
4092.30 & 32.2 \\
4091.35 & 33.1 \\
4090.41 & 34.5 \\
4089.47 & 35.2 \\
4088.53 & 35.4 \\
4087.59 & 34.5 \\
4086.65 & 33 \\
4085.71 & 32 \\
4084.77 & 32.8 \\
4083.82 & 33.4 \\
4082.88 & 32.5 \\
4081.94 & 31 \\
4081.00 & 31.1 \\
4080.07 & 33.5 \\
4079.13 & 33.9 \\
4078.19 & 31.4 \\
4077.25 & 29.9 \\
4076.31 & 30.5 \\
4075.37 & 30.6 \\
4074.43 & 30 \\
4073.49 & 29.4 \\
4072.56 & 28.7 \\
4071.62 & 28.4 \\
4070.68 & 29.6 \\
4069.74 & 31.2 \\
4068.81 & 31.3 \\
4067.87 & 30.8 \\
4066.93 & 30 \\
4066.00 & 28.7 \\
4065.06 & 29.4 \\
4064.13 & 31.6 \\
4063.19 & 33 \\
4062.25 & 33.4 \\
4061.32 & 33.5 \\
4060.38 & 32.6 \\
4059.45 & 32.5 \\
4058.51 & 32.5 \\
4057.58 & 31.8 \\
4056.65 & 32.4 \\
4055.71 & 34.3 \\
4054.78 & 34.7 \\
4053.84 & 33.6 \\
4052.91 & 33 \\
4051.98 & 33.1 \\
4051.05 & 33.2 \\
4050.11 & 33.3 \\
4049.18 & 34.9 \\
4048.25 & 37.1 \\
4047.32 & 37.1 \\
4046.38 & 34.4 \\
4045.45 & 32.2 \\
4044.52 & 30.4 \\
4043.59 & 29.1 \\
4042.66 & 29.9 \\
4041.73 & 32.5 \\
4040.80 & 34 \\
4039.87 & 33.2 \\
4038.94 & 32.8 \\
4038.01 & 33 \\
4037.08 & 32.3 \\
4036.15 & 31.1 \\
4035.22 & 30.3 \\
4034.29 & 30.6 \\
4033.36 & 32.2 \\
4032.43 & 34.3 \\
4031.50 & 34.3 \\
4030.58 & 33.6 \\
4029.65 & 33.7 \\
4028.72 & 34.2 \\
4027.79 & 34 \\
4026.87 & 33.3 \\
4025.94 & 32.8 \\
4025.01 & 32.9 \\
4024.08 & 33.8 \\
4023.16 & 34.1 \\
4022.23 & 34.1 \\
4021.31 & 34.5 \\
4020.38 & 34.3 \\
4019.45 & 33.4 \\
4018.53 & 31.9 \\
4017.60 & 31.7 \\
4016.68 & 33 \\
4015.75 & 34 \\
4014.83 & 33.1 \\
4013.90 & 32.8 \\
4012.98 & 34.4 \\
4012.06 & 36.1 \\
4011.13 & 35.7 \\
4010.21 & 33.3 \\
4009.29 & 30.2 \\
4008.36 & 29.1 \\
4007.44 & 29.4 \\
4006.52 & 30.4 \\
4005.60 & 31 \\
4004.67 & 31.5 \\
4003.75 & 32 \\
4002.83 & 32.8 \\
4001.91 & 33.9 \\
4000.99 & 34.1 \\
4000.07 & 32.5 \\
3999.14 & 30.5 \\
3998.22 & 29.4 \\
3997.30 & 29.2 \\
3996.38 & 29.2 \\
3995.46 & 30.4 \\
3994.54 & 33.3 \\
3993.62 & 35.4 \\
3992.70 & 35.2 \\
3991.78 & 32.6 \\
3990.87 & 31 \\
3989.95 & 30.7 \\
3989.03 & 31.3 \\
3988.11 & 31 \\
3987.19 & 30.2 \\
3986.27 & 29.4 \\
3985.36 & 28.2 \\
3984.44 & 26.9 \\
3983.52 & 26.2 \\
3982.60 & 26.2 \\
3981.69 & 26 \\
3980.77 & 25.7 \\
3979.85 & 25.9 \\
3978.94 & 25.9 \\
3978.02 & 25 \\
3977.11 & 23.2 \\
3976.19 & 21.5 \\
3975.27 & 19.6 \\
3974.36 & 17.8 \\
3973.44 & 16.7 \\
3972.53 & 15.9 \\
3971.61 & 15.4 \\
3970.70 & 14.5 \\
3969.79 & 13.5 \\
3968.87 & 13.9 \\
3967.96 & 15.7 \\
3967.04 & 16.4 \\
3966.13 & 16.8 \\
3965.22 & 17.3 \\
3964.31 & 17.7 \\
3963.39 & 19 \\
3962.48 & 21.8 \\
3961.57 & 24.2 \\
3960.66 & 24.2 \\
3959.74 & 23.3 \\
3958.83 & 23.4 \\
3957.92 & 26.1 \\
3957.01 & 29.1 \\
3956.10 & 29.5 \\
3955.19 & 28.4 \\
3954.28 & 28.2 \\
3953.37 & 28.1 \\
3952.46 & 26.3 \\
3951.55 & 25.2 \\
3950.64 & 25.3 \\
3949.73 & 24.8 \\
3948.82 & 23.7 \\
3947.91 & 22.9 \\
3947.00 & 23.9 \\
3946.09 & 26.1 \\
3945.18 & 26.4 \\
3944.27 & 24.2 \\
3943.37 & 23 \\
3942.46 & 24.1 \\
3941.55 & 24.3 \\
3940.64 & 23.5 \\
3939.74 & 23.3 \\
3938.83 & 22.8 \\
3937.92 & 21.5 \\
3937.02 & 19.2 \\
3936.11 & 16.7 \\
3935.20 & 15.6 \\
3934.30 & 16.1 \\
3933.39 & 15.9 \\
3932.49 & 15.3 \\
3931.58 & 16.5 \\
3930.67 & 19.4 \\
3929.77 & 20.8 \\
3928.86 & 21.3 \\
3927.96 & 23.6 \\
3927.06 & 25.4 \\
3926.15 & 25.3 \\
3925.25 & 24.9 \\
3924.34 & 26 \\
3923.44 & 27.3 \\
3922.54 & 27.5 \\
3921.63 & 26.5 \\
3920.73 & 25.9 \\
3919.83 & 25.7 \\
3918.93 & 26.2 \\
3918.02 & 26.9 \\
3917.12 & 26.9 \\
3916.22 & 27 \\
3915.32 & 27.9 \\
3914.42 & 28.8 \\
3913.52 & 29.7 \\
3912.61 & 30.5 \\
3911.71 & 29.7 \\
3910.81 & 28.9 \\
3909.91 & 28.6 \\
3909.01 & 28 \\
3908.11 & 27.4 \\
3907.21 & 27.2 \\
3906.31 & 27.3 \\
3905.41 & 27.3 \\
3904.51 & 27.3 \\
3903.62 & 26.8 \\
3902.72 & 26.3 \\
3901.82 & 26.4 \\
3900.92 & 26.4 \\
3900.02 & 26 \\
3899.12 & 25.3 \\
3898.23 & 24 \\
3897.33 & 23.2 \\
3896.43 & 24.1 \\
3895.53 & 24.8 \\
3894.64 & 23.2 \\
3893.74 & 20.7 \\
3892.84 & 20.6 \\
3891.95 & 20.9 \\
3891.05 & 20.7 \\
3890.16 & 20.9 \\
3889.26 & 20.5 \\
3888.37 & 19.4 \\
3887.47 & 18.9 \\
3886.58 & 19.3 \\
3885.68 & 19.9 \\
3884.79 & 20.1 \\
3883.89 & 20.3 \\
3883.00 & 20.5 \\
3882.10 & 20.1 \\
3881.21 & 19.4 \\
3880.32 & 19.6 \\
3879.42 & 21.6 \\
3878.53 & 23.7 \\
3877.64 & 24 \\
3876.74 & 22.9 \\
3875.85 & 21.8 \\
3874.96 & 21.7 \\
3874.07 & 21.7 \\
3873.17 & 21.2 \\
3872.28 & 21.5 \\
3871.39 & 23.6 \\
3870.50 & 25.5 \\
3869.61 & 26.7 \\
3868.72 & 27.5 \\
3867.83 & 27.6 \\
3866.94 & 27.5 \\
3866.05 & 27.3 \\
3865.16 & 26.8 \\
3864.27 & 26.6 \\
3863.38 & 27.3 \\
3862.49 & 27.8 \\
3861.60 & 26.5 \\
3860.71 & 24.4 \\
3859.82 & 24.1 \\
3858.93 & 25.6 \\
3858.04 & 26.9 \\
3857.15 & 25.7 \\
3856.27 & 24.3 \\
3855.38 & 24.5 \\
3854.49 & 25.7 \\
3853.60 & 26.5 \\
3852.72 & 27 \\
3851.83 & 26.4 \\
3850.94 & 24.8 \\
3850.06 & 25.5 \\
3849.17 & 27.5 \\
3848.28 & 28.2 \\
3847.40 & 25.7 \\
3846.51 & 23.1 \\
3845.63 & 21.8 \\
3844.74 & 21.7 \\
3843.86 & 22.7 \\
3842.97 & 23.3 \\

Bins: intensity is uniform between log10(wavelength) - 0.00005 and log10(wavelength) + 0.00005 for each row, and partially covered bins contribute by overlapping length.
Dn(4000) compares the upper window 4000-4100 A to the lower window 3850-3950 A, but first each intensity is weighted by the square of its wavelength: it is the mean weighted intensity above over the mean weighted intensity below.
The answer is 1.4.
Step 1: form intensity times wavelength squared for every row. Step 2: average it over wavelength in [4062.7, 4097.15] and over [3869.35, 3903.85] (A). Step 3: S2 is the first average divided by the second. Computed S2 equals 1.5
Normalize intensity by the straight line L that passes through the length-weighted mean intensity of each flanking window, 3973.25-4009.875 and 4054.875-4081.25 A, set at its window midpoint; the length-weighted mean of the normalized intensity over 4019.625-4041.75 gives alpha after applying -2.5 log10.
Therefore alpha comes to -0.10 mag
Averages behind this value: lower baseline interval 28.9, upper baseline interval 31.3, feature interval 33.2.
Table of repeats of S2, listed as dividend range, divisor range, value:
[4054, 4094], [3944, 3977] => 1.55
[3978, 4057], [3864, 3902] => 1.50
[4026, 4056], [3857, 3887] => 1.52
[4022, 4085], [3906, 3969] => 1.43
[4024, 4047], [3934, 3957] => 1.43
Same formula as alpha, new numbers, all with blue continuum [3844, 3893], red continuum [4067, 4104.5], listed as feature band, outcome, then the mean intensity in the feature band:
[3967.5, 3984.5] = 0.30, 20.7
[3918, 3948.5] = 0.14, 22.7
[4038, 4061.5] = -0.13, 33.1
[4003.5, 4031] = -0.16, 32.9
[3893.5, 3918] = -0.08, 26.7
